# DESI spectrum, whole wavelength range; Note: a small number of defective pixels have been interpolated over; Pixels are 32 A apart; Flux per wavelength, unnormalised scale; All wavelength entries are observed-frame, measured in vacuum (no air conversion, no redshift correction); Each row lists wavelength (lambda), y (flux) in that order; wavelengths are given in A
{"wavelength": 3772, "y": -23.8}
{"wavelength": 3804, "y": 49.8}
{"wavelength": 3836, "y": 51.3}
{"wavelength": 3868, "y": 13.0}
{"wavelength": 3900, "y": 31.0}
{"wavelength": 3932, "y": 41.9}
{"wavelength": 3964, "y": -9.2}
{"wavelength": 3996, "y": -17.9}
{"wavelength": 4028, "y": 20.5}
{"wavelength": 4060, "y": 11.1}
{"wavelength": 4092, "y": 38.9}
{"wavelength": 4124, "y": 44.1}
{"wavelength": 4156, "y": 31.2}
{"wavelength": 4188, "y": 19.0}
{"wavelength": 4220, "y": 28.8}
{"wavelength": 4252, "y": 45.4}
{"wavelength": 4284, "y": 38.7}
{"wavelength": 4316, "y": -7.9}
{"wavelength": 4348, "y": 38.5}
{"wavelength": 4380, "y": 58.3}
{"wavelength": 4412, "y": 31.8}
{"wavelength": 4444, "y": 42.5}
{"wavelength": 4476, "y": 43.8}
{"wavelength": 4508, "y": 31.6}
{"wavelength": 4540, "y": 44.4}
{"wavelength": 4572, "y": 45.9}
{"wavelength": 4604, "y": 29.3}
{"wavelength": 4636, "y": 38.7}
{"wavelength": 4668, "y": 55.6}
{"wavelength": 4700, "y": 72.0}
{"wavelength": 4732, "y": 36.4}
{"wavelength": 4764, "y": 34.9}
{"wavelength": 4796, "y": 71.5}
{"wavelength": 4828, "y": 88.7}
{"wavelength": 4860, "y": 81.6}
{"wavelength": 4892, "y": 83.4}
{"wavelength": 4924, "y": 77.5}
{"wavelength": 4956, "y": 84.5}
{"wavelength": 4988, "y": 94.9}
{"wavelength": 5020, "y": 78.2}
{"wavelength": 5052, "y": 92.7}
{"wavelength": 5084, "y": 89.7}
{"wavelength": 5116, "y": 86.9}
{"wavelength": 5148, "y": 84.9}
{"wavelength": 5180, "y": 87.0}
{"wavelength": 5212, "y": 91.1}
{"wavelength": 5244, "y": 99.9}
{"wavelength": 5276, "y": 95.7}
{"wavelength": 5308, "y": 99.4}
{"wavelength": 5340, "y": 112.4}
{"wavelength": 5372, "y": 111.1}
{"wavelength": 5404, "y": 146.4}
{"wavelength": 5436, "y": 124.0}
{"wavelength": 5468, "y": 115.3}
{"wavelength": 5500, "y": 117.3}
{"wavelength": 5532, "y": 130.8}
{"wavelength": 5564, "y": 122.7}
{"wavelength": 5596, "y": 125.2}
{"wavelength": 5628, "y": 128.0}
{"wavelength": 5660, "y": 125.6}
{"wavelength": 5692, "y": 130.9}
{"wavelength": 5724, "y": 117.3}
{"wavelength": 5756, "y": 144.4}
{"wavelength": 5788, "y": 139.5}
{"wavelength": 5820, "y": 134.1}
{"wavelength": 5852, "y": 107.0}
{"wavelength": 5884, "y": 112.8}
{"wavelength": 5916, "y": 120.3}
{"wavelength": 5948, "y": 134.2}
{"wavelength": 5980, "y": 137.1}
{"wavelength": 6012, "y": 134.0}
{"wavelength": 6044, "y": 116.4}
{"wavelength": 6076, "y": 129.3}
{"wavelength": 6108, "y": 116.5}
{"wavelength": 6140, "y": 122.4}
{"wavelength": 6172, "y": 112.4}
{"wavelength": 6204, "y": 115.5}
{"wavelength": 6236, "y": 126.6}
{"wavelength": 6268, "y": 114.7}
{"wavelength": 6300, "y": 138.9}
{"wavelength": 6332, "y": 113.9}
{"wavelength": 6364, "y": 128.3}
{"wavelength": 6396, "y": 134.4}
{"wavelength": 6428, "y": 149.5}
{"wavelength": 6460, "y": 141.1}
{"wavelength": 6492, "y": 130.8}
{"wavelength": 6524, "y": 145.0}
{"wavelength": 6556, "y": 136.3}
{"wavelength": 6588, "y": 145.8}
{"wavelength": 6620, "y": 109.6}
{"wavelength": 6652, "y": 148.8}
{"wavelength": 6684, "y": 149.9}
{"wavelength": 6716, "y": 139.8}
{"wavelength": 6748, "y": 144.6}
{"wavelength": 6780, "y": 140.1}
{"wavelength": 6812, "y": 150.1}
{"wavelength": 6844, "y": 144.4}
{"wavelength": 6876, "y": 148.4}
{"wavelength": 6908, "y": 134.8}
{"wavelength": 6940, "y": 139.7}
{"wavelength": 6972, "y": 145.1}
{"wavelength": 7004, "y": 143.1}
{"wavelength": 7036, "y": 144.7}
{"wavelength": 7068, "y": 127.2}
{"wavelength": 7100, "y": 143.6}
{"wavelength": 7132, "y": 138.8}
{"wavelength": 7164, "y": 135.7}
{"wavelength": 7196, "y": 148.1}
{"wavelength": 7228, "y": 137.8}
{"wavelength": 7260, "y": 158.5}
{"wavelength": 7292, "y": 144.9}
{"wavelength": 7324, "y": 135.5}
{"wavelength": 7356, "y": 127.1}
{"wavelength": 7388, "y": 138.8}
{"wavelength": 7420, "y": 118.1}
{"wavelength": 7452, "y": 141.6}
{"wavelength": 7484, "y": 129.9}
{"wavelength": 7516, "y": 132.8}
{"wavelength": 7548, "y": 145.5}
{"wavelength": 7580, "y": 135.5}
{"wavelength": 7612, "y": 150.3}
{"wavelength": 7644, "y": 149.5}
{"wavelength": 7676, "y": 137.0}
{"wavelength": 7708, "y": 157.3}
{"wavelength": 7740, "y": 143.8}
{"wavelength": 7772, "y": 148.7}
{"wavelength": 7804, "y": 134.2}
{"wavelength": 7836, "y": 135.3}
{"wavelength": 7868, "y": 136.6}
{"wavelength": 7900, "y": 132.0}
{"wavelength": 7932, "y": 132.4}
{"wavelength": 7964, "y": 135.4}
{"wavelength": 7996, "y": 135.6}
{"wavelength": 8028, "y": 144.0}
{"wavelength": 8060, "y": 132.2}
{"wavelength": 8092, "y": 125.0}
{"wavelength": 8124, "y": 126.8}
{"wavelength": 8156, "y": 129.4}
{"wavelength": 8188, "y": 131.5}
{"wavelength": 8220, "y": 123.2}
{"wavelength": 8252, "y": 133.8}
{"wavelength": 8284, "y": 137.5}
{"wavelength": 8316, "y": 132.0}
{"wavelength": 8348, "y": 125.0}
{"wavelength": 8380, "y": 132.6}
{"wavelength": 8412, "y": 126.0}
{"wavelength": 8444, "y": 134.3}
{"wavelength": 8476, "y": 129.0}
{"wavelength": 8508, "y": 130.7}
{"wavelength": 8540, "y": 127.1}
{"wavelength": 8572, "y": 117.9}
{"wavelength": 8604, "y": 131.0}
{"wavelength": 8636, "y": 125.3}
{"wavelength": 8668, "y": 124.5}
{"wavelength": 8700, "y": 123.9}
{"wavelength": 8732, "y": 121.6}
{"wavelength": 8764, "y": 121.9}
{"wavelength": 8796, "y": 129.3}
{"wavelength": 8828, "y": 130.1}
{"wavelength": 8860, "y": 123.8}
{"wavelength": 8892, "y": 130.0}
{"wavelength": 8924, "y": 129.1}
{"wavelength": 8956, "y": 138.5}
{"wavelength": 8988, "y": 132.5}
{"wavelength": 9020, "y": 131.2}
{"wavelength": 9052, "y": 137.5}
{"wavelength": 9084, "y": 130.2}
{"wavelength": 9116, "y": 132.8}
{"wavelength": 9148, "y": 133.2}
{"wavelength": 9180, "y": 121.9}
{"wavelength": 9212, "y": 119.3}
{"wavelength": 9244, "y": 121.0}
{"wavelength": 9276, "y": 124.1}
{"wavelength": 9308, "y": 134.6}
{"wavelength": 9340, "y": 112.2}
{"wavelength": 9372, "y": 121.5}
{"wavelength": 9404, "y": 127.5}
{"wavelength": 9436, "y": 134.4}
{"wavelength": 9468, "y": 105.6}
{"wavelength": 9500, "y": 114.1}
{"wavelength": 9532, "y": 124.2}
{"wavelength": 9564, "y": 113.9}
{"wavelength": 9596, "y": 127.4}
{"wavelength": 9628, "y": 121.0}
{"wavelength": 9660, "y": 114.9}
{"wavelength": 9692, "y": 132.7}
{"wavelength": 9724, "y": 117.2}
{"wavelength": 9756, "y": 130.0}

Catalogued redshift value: 0.201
